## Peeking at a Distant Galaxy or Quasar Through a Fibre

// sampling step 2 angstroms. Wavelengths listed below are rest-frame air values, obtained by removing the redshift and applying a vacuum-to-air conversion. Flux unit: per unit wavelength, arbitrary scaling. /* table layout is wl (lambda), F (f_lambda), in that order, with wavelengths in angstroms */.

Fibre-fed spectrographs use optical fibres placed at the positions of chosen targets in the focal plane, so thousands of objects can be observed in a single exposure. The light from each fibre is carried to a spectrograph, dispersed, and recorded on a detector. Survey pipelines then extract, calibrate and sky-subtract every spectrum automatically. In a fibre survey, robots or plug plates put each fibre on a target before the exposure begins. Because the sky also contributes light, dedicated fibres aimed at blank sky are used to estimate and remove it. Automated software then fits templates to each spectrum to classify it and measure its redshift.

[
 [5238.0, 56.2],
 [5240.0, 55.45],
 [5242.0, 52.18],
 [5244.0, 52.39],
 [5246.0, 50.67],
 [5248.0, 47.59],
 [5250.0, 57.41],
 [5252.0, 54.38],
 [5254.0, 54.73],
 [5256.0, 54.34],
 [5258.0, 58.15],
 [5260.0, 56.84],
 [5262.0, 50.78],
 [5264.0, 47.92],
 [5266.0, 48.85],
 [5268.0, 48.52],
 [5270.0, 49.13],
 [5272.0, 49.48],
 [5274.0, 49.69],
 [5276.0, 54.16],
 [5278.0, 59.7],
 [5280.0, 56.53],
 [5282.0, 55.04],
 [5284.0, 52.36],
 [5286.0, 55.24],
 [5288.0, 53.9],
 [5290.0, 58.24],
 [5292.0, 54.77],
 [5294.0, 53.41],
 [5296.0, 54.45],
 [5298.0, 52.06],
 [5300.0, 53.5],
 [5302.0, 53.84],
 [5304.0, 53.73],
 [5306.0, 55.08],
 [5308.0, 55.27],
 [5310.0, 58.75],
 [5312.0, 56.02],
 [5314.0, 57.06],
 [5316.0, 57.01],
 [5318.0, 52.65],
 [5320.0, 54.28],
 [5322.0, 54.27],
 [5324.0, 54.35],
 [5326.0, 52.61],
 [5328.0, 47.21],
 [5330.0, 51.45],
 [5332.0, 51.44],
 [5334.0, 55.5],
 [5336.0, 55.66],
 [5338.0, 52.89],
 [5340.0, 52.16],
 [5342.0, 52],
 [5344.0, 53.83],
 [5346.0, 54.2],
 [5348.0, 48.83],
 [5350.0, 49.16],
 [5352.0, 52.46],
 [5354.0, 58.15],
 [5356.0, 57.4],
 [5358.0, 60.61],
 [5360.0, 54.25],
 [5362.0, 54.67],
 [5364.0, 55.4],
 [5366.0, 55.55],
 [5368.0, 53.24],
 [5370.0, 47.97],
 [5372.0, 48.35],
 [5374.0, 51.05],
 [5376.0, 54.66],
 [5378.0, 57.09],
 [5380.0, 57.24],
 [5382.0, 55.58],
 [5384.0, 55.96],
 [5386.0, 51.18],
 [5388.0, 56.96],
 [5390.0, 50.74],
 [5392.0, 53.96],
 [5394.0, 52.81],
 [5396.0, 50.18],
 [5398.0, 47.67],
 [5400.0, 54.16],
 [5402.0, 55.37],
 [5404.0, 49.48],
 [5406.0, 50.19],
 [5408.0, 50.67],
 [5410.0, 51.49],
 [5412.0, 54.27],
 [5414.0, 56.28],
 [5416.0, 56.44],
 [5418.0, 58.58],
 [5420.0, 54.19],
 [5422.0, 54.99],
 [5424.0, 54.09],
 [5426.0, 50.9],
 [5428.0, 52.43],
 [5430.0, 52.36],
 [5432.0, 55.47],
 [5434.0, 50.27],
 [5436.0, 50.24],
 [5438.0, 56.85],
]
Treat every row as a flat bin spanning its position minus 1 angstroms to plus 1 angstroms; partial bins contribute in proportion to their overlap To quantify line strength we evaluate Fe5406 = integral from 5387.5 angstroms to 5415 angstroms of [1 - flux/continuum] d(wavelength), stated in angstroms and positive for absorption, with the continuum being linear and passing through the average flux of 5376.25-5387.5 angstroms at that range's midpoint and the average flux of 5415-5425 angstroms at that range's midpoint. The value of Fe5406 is 1.6 angstroms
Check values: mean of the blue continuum 55.4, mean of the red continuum 55.7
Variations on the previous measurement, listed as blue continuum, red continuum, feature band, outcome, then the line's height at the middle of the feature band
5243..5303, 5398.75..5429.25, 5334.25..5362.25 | -0.3 angstroms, 53.4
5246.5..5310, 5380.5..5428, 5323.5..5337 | 0.2 angstroms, 53.5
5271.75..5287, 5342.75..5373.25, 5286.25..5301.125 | -0.1 angstroms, 54.1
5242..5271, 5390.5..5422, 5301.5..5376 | -1.5 angstroms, 52.7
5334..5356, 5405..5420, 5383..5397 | 0.2 angstroms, 53.8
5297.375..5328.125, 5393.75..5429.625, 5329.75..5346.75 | 0.2 angstroms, 54.1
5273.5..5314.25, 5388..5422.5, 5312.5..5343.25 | 0.5 angstroms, 54.4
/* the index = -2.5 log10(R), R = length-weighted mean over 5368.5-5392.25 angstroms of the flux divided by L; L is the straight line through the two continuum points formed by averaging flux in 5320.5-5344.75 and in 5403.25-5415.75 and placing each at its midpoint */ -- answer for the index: -0.02 mag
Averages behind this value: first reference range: 52.8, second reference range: 52.4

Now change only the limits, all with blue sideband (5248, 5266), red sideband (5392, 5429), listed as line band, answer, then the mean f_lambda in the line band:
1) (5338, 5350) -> 0.03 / 52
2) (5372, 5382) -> -0.02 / 54.4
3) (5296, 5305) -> 0.00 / 53.4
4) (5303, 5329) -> -0.02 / 54.5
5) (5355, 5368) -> -0.06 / 56.1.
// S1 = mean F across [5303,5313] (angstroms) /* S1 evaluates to 55.8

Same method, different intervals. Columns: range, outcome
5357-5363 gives 56.5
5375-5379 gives 55.9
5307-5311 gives 57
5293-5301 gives 53.4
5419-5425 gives 54.4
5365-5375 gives 51.2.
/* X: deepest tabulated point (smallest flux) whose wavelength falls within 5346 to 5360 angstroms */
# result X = 48.83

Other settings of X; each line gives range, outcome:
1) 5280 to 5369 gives 47.21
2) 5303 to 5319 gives 52.65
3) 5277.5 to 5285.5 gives 52.36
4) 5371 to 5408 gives 47.67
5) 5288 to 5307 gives 52.06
